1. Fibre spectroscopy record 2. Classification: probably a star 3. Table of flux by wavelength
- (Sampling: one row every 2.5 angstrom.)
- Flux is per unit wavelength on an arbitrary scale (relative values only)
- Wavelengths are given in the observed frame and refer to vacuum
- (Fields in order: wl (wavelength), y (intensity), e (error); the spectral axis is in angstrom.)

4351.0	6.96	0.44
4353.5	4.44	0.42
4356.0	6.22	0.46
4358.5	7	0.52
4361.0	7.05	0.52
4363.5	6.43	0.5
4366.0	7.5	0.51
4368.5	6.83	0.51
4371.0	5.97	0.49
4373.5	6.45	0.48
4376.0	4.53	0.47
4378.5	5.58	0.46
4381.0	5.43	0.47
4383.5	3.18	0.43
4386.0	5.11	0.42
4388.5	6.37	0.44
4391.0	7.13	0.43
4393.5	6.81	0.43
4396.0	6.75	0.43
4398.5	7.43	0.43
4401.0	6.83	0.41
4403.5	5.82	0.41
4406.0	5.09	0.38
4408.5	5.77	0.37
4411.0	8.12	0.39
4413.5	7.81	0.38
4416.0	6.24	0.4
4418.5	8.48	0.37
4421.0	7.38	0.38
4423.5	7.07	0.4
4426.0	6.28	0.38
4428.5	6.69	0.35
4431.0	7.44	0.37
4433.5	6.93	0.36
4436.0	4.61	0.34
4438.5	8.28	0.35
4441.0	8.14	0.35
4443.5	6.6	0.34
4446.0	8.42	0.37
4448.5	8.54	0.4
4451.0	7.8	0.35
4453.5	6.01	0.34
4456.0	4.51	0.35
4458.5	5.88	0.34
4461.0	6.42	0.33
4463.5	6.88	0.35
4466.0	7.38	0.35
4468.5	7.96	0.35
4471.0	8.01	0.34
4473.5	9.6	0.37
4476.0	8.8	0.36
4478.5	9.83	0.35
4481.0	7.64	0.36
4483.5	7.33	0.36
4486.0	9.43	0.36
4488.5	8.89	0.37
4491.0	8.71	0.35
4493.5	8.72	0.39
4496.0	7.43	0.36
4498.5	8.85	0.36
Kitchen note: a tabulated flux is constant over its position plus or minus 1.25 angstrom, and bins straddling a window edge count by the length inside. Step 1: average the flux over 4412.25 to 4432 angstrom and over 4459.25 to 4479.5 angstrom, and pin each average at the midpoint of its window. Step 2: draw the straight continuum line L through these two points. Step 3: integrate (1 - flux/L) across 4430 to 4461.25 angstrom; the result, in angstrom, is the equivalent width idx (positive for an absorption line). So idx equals 2.8 angstrom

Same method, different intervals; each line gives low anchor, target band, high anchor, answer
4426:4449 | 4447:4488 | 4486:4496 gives 2.03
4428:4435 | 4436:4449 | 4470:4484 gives -0.47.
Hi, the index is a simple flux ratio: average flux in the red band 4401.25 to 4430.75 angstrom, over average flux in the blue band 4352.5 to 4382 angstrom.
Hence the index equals 1.11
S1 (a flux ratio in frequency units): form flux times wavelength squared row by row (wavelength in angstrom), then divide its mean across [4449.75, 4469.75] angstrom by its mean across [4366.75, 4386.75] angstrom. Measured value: 1.3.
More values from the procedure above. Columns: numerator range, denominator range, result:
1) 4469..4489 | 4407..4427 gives 1.25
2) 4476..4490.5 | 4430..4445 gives 1.26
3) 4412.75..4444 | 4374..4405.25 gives 1.22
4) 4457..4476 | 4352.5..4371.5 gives 1.21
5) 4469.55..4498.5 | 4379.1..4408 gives 1.50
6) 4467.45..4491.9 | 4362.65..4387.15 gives 1.59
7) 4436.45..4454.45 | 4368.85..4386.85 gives 1.48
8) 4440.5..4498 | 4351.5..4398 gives 1.34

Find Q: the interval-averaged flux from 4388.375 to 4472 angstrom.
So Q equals 6.94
